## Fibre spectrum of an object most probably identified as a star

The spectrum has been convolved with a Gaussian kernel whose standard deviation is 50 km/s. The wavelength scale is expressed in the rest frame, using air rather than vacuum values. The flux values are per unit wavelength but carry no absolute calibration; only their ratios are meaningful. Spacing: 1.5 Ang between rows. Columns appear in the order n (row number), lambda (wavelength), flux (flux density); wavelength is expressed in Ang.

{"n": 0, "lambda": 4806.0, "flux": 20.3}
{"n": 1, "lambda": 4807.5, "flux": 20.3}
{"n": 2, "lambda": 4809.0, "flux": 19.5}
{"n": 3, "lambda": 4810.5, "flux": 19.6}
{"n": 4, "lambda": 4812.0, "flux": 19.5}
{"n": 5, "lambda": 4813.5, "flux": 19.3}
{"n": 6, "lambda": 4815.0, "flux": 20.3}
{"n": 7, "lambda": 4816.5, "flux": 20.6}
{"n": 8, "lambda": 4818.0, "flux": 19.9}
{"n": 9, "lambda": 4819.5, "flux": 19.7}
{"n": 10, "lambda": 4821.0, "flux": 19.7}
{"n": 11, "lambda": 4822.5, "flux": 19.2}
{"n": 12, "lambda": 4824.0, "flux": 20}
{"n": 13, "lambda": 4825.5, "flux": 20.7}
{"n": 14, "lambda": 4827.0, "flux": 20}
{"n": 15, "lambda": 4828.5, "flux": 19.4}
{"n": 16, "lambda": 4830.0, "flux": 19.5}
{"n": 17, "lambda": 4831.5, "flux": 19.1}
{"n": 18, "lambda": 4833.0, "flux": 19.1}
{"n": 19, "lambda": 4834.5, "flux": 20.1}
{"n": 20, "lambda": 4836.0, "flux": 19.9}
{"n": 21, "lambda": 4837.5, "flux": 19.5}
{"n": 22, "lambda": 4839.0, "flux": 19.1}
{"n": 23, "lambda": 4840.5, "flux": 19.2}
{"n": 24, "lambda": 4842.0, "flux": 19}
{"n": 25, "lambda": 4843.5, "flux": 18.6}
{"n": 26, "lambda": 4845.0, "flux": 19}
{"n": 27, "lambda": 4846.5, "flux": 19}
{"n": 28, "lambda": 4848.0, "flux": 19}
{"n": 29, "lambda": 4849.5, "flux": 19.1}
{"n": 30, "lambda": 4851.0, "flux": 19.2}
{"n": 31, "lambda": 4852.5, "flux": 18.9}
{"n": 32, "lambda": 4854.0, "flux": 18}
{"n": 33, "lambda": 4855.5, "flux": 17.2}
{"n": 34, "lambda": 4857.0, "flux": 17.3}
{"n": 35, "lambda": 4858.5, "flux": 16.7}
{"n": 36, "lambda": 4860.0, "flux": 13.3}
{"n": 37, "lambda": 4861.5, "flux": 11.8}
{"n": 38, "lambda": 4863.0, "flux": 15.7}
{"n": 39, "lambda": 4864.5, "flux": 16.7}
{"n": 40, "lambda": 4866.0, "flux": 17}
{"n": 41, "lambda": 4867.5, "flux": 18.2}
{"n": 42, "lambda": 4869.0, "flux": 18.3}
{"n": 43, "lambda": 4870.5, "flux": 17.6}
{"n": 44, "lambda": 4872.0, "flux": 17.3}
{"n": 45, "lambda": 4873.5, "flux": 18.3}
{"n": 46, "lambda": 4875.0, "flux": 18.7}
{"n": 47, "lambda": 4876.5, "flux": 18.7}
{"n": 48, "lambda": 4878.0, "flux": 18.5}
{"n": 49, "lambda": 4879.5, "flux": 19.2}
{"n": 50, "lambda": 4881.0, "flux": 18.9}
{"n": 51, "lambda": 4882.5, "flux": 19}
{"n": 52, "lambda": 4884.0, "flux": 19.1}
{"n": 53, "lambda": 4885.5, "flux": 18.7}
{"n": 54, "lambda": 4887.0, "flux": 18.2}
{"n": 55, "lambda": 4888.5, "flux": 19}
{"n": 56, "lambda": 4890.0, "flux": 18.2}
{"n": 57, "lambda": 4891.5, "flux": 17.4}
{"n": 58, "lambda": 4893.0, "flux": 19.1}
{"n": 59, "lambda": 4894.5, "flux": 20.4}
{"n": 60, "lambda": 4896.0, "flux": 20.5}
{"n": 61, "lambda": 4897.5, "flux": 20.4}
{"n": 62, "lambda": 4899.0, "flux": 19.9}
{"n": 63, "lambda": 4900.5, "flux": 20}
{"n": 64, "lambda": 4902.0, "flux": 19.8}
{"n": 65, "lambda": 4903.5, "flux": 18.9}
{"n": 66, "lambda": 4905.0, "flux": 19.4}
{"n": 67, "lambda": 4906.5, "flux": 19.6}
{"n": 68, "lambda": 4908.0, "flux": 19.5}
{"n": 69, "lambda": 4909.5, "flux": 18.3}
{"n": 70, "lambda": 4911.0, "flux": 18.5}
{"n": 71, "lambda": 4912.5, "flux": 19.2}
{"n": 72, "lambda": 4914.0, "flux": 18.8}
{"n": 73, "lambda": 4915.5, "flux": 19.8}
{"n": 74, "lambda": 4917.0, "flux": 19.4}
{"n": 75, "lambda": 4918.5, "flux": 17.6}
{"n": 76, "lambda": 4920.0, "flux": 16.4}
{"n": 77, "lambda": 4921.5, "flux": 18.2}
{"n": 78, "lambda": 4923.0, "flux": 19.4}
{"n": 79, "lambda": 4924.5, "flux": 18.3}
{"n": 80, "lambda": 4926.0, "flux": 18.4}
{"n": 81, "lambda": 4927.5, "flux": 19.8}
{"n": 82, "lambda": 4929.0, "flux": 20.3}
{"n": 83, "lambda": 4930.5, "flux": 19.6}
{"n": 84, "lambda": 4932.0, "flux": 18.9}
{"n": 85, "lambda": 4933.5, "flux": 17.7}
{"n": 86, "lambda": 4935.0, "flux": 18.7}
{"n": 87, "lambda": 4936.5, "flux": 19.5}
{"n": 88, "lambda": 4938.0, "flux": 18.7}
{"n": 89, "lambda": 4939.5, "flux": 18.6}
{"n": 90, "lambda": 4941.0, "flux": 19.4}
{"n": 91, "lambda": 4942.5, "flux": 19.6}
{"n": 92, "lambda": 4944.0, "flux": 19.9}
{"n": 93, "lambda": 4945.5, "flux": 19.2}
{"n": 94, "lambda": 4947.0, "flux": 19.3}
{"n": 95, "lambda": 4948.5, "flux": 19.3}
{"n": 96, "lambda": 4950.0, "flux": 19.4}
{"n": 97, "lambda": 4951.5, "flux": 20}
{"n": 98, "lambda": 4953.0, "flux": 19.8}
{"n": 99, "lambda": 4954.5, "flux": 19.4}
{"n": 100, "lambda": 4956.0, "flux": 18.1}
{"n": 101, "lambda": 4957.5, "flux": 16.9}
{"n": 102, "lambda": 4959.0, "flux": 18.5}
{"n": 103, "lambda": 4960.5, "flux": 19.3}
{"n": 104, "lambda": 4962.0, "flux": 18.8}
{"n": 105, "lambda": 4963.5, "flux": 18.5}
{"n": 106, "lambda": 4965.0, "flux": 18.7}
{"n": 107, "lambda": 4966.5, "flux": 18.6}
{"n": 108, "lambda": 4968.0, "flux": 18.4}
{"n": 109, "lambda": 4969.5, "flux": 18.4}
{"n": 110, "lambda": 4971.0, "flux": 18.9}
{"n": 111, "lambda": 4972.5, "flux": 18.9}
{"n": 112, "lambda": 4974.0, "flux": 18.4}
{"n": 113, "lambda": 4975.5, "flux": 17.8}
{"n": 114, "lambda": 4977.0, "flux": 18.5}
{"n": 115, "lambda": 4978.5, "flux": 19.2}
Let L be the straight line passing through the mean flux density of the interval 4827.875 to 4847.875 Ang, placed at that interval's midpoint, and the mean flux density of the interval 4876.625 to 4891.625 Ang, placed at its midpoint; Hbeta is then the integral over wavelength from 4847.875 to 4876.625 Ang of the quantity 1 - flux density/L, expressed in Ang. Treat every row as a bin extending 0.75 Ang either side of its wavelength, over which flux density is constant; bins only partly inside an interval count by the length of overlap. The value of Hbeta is 2.5 Ang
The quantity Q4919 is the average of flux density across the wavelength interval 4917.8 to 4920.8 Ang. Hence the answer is 17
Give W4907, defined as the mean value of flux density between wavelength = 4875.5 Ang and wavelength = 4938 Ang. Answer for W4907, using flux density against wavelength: 19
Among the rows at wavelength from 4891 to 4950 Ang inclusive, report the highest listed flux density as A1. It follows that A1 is 20.5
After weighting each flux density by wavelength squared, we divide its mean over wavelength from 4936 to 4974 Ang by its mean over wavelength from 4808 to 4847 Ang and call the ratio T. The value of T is 1.0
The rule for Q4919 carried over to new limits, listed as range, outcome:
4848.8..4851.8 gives 19.1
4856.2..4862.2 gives 14.8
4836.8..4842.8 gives 19.2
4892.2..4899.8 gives 20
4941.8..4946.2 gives 19.6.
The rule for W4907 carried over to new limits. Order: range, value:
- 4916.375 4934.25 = 18.7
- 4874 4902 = 19.1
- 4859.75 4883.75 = 17.4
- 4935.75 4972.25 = 19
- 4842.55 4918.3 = 18.4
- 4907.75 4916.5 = 19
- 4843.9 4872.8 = 17.3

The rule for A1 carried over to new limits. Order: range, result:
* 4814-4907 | 20.7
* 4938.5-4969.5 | 20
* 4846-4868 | 19.2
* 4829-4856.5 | 20.1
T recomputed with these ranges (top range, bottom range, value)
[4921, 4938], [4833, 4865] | 1.09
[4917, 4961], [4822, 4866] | 1.07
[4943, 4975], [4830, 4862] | 1.08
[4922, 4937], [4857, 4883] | 1.13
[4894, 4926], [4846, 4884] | 1.10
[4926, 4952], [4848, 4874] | 1.16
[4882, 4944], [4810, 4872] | 1.06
